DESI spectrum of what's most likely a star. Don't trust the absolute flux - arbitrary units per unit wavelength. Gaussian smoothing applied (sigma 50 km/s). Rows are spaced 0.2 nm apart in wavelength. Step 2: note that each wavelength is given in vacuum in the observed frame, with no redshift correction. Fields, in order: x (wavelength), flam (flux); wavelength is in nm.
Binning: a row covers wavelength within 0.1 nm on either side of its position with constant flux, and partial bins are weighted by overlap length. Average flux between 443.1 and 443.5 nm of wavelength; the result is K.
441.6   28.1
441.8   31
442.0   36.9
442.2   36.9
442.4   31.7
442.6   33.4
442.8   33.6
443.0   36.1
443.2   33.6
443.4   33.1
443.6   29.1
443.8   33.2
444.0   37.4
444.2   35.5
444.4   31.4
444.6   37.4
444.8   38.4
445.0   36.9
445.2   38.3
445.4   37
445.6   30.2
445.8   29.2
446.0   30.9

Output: 33.4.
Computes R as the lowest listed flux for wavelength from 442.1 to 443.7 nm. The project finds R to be 29.1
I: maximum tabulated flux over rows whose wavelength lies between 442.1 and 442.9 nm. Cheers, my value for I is 36.9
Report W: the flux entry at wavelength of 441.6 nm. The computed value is 28.1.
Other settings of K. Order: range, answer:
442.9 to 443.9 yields 33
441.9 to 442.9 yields 34.5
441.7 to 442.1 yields 34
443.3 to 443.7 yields 31.1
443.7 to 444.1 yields 35.3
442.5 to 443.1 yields 34.4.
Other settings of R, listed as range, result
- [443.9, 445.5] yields 31.4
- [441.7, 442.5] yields 31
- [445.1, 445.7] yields 30.2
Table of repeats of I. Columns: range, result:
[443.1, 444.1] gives 37.4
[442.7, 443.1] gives 36.1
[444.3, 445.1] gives 38.4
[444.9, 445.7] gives 38.3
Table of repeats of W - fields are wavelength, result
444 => 37.4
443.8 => 33.2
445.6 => 30.2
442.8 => 33.6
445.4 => 37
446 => 30.9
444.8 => 38.4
